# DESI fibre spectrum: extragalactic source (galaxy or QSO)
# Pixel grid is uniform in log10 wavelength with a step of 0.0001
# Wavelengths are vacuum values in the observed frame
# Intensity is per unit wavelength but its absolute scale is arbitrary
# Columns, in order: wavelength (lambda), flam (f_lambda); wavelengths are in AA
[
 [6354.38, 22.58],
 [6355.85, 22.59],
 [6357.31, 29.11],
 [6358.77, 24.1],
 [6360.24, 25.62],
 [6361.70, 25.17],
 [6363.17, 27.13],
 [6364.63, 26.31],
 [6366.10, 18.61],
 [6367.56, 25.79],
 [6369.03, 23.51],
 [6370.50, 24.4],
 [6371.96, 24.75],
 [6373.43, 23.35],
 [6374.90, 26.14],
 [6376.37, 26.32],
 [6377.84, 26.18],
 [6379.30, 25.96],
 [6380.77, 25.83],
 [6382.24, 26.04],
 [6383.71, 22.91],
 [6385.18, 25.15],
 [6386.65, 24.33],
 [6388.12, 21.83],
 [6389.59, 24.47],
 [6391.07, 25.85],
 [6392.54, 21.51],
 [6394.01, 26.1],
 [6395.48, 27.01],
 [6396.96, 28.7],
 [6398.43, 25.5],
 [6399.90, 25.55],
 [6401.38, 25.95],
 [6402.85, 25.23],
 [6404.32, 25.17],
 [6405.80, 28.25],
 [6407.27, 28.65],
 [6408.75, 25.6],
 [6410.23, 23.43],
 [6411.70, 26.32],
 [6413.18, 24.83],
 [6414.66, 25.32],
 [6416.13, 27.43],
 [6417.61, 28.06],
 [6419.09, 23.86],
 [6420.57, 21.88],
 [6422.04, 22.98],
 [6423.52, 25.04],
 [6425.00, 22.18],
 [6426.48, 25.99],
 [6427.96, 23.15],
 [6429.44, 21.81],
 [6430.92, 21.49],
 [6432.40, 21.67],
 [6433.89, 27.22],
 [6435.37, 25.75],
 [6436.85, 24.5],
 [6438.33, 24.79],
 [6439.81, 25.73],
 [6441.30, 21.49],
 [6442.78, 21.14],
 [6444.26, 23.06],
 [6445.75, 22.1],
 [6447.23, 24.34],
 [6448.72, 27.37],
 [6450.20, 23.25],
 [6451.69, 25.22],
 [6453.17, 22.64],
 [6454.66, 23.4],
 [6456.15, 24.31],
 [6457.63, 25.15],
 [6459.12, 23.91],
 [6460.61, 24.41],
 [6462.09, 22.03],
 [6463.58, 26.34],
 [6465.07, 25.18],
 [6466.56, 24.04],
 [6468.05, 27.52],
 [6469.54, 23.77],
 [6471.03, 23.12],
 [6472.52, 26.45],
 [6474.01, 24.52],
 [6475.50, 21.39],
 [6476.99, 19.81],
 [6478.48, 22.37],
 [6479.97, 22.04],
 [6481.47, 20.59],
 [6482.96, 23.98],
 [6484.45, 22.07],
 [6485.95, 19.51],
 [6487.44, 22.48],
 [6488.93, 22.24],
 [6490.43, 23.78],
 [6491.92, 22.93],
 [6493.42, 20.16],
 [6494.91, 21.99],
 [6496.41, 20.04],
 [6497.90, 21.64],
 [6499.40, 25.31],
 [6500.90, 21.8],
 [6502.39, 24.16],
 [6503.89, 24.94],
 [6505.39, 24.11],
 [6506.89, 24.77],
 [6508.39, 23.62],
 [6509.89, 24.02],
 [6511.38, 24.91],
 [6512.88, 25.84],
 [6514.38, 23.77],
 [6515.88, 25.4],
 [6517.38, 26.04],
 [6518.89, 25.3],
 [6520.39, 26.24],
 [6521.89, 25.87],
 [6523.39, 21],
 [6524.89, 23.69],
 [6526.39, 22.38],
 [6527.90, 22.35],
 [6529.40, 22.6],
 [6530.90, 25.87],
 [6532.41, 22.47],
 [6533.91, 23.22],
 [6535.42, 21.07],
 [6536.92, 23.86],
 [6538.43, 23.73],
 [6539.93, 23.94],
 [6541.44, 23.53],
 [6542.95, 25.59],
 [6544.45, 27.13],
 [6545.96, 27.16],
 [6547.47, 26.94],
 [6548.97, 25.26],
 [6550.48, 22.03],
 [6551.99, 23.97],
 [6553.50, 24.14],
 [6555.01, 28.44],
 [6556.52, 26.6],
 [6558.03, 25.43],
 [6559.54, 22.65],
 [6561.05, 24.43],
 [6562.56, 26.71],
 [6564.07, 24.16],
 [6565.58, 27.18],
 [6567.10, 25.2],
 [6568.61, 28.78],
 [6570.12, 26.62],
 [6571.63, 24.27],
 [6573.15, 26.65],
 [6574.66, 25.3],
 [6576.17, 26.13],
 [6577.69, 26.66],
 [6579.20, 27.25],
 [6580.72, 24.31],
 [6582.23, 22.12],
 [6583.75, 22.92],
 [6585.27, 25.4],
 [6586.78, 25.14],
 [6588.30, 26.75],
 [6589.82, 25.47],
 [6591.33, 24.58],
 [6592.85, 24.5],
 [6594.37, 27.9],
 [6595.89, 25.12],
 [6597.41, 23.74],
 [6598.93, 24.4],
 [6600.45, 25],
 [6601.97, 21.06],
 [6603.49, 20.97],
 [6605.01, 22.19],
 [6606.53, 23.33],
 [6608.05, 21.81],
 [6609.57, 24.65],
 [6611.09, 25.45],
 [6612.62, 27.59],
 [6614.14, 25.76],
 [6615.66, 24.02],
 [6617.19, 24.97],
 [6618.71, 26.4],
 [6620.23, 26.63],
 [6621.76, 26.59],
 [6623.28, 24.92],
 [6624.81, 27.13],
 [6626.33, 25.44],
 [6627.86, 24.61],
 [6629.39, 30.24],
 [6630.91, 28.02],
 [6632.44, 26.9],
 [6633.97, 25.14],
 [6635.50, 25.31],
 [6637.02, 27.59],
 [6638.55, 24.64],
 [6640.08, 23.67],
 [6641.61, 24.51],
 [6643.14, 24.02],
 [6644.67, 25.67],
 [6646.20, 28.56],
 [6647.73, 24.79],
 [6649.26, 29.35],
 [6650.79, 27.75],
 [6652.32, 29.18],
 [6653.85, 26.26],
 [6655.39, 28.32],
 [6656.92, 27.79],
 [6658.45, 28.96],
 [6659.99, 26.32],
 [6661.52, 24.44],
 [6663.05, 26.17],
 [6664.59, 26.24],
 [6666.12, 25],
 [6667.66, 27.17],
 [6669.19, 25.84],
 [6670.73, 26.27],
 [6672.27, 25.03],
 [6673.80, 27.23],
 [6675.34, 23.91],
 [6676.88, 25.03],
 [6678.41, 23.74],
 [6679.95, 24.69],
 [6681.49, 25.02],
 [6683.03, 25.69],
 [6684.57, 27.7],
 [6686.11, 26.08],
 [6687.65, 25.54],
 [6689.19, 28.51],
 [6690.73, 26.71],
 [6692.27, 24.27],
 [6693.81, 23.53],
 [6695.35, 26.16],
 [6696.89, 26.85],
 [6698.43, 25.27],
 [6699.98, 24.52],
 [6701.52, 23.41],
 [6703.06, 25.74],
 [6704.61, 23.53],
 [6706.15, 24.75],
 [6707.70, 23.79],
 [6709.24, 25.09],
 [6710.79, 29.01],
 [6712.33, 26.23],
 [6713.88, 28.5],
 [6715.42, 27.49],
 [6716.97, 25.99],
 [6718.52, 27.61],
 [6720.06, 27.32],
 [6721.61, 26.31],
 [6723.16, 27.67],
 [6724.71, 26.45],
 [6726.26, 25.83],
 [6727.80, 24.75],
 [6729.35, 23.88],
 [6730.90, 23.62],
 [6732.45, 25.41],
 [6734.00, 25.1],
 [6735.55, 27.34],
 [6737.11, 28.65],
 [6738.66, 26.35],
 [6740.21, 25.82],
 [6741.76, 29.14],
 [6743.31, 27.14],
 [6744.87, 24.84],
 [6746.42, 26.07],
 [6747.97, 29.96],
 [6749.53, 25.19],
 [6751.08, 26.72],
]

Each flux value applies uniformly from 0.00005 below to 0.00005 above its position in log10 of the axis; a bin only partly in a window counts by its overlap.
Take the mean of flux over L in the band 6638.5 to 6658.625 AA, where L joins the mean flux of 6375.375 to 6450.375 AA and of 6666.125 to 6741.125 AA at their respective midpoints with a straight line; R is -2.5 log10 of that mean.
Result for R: -0.04 mag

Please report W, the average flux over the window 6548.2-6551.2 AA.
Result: 23.7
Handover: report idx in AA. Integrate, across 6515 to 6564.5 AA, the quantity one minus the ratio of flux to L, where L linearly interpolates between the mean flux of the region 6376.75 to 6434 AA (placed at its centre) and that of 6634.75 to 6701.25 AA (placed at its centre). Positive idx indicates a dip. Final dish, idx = 1.9 AA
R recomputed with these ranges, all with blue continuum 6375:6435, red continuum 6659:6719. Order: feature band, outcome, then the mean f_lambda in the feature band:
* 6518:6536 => 0.080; 23.5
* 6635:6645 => 0.025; 25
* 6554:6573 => -0.019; 25.9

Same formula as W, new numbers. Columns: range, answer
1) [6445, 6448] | 23.2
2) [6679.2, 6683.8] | 25.1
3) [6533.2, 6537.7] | 22.7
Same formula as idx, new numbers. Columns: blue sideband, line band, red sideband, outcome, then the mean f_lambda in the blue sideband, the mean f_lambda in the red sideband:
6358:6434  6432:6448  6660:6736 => 0.7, 24.9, 25.7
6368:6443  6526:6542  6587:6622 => 1.0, 24.9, 24.7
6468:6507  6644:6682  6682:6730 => -1.6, 22.8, 25.9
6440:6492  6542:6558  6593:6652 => -0.8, 23.4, 25.4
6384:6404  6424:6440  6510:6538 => 0.5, 25.1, 24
